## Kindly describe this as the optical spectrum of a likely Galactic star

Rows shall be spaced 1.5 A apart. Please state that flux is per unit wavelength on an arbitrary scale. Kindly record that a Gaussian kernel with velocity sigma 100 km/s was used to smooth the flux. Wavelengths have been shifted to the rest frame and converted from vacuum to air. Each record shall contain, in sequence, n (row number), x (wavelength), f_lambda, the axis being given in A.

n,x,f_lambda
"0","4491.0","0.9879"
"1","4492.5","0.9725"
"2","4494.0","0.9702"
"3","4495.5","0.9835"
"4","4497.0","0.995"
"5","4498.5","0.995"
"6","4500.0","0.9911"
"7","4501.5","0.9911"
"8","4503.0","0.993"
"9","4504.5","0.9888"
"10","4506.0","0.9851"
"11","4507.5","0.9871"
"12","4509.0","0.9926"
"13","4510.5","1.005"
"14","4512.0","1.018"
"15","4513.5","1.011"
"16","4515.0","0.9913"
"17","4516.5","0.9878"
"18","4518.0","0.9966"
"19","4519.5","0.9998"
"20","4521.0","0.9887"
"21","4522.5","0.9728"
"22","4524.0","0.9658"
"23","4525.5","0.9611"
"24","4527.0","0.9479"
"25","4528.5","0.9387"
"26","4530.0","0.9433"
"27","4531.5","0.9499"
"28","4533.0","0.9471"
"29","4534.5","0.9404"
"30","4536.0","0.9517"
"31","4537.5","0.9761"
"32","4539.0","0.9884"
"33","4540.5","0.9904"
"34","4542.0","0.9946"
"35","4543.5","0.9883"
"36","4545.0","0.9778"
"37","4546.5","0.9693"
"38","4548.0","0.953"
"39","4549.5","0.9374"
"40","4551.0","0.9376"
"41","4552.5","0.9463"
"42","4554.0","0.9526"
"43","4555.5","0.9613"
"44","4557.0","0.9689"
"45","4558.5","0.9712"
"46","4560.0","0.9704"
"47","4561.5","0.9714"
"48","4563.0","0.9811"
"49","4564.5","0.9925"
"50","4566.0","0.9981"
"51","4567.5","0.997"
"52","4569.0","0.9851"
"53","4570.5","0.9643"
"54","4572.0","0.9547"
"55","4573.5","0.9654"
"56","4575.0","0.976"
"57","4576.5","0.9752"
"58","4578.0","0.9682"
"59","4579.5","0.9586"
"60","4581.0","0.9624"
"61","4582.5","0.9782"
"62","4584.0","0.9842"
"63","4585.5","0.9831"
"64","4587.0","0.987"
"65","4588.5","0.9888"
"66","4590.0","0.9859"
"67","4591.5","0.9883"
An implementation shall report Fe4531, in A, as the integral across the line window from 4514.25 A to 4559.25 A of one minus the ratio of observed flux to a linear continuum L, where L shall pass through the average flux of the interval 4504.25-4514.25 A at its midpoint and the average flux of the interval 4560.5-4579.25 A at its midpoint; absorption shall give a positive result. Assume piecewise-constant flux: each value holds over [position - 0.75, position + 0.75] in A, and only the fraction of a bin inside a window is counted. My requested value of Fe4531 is 1.0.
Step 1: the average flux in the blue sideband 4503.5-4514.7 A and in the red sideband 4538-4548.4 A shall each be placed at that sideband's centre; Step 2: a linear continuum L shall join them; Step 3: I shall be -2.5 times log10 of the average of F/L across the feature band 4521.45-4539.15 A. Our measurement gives 0.03 mag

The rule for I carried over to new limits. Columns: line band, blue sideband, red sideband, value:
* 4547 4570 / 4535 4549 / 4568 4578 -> 0.005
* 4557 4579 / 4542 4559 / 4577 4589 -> -0.007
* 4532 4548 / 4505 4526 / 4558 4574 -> 0.015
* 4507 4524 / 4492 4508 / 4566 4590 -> -0.011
